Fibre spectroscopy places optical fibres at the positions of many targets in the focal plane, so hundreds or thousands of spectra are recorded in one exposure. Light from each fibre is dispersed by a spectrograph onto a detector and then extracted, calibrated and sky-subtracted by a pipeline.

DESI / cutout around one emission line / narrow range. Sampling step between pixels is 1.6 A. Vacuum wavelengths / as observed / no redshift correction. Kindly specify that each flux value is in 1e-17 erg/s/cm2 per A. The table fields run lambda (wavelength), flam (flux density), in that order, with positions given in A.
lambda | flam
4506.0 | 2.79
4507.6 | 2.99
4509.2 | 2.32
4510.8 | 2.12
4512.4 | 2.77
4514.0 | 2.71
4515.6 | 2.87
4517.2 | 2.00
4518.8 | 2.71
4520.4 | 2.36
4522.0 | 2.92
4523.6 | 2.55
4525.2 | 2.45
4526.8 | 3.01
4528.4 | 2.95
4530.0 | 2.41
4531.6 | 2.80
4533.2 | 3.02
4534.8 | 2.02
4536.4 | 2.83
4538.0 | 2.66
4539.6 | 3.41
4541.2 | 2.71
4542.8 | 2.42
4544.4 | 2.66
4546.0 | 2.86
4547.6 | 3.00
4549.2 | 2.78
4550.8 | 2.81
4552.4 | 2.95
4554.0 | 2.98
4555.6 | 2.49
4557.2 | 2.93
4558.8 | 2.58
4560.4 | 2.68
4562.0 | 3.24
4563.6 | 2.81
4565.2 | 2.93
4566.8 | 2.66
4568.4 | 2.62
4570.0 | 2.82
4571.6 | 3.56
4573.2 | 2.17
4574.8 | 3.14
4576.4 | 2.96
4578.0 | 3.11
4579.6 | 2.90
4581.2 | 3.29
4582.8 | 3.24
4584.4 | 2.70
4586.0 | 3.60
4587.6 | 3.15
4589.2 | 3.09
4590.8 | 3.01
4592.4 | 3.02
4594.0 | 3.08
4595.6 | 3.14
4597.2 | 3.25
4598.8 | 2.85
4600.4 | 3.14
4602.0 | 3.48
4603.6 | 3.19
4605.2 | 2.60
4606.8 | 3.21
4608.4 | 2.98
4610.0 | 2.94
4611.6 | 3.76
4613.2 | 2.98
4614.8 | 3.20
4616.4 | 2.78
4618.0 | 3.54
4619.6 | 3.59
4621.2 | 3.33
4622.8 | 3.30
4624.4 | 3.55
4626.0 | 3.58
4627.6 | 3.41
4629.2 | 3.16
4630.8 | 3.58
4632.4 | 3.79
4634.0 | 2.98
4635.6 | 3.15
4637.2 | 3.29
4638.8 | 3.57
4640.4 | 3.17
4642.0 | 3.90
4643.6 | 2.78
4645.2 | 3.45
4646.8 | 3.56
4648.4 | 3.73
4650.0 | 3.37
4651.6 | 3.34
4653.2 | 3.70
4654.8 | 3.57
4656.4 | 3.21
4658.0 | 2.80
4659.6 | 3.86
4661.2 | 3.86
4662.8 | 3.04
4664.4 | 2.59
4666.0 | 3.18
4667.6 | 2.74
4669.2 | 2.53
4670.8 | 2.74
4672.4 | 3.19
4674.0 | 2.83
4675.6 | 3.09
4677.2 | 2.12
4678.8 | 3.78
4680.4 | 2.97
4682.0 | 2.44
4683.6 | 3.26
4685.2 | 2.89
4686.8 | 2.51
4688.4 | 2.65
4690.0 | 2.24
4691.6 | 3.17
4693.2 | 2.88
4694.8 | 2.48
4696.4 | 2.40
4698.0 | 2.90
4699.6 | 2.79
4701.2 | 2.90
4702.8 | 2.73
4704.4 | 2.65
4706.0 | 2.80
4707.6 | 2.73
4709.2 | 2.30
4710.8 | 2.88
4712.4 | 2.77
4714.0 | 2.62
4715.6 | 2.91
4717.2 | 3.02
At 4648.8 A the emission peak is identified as C III]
